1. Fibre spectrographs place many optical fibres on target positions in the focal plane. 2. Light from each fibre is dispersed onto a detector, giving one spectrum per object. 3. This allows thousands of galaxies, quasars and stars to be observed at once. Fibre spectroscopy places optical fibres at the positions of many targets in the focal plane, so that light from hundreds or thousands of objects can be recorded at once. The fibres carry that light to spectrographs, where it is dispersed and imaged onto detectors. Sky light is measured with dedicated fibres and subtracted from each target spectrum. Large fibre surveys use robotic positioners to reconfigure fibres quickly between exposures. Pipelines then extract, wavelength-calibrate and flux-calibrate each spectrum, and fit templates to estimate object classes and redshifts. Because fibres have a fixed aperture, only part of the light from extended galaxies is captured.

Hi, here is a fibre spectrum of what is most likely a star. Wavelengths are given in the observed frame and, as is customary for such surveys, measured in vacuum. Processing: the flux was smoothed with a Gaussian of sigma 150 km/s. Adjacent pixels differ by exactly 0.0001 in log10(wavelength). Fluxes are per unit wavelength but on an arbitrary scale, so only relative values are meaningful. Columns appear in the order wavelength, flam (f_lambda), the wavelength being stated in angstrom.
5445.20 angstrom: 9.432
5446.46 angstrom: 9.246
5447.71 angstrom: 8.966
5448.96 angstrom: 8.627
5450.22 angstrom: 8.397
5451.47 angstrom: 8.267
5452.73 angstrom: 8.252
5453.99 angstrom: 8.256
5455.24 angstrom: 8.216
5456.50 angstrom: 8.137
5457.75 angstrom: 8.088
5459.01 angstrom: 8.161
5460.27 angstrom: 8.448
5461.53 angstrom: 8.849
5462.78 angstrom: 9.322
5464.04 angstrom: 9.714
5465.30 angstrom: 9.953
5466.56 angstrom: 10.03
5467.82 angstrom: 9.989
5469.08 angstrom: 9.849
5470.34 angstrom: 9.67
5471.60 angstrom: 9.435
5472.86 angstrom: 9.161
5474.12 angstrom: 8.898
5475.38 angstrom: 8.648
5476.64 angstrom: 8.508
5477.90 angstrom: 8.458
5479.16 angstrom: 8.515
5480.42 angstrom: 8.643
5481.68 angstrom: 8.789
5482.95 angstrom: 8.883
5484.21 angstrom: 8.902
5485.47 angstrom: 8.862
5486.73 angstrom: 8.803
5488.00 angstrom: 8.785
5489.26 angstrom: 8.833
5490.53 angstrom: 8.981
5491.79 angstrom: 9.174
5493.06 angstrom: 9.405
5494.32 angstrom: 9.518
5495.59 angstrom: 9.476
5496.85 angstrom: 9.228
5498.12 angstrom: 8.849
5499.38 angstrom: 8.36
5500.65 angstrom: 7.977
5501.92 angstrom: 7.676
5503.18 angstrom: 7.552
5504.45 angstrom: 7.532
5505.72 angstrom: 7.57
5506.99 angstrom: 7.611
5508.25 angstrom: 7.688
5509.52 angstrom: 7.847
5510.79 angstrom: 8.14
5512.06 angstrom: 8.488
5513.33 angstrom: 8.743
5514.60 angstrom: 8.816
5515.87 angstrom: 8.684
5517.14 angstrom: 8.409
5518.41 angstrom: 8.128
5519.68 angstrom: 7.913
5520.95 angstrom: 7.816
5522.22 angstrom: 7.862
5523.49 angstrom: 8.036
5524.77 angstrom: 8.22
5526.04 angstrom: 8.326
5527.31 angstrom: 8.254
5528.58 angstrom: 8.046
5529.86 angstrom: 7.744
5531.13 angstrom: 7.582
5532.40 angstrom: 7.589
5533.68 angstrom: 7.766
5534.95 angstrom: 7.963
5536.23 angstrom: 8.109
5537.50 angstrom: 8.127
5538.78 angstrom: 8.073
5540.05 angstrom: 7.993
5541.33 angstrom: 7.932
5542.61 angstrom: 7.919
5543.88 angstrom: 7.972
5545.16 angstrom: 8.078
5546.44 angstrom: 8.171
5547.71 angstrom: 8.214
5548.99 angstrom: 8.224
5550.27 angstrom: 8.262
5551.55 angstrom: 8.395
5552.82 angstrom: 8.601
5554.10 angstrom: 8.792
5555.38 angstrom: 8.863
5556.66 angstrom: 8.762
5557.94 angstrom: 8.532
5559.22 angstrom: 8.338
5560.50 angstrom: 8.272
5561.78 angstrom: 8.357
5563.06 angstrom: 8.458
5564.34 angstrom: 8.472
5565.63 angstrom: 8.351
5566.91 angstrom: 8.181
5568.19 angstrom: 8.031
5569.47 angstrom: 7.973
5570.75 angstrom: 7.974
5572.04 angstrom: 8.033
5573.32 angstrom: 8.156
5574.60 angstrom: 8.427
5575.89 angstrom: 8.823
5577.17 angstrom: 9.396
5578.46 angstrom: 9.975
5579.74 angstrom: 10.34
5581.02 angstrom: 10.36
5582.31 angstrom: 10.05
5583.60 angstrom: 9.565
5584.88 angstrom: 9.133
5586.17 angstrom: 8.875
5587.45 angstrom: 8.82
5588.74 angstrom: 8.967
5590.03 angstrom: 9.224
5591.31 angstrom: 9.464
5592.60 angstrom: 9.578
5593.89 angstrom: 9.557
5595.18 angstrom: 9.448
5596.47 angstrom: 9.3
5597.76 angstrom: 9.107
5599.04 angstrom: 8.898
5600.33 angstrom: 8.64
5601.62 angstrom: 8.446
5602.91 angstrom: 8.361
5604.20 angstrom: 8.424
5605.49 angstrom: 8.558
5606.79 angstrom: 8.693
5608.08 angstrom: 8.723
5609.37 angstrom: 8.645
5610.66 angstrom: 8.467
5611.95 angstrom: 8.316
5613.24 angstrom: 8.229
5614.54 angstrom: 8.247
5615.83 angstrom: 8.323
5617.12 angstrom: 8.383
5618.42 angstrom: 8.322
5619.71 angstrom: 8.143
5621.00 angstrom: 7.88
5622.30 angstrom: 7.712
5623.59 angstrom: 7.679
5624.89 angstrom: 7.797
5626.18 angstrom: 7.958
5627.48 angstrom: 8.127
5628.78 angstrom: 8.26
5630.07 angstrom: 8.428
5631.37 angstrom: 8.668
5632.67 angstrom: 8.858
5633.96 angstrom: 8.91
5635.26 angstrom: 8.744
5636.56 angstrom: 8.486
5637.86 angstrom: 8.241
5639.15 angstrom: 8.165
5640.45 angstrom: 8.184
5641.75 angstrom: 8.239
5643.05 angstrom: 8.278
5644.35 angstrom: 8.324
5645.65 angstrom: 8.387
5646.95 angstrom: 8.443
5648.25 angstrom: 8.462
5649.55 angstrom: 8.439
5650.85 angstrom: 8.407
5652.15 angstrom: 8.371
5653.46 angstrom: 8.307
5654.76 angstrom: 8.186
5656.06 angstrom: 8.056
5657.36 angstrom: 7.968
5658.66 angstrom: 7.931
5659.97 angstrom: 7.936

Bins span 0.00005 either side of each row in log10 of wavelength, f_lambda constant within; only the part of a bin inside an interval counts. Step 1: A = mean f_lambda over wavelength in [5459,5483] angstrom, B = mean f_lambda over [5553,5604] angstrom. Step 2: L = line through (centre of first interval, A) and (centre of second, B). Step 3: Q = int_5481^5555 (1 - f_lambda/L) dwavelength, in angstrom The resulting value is 5.8 angstrom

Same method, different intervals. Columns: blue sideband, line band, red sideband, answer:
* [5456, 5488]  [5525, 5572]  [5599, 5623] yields 2.5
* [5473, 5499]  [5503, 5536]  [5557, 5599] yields 3.3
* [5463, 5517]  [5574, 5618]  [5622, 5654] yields -2.8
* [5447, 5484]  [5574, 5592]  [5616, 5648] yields -2.0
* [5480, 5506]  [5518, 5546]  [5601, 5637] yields 1.9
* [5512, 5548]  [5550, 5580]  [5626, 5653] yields -1.3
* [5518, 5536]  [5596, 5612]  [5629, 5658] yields -0.8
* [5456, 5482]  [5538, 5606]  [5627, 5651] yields -0.3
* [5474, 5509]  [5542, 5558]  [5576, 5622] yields 0.7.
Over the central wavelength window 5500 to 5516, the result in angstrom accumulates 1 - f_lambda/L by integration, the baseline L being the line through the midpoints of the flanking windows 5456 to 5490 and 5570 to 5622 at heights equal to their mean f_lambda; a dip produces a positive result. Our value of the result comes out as 1.7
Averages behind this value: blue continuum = 8.98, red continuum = 8.85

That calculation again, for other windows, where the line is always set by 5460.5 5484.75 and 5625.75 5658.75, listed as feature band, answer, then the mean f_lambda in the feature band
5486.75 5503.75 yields 0.55 angstrom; 8.76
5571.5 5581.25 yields -0.55 angstrom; 9.16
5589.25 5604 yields -0.87 angstrom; 9.07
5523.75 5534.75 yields 1.17 angstrom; 7.94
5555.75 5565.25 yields 0.30 angstrom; 8.46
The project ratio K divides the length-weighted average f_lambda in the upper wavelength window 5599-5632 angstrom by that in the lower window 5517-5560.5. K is 1.02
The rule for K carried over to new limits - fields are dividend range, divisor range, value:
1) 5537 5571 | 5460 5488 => 0.91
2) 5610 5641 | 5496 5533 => 1.02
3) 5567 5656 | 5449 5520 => 0.99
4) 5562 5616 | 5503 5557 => 1.09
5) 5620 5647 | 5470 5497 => 0.92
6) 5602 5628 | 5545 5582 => 0.96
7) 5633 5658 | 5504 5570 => 1.02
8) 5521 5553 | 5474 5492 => 0.92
